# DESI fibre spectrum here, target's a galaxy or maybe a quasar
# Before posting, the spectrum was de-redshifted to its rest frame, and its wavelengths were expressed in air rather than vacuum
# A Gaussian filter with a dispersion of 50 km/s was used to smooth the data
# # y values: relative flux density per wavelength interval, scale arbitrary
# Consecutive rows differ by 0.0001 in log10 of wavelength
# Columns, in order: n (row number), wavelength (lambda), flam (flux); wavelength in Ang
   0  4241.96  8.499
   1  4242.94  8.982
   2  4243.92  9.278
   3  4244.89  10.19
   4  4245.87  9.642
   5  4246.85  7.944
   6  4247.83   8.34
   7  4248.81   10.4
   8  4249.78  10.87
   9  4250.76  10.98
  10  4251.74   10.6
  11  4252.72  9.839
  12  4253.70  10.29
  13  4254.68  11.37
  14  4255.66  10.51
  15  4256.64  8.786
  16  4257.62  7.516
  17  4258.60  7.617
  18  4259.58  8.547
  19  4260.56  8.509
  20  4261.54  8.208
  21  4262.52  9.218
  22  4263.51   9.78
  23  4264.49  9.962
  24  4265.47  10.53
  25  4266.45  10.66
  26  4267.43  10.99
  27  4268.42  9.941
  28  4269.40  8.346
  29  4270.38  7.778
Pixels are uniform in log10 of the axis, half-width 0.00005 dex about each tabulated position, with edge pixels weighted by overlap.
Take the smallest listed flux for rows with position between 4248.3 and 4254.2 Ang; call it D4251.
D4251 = 9.839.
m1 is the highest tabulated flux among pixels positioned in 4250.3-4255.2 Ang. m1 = 11.37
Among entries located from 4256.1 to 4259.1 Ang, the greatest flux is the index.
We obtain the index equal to 8.786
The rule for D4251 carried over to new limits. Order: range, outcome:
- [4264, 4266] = 9.962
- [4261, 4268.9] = 8.208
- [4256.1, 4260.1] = 7.516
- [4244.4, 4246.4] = 9.642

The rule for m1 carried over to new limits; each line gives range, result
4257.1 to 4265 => 9.962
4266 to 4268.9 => 10.99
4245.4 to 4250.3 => 10.87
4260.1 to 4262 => 8.509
